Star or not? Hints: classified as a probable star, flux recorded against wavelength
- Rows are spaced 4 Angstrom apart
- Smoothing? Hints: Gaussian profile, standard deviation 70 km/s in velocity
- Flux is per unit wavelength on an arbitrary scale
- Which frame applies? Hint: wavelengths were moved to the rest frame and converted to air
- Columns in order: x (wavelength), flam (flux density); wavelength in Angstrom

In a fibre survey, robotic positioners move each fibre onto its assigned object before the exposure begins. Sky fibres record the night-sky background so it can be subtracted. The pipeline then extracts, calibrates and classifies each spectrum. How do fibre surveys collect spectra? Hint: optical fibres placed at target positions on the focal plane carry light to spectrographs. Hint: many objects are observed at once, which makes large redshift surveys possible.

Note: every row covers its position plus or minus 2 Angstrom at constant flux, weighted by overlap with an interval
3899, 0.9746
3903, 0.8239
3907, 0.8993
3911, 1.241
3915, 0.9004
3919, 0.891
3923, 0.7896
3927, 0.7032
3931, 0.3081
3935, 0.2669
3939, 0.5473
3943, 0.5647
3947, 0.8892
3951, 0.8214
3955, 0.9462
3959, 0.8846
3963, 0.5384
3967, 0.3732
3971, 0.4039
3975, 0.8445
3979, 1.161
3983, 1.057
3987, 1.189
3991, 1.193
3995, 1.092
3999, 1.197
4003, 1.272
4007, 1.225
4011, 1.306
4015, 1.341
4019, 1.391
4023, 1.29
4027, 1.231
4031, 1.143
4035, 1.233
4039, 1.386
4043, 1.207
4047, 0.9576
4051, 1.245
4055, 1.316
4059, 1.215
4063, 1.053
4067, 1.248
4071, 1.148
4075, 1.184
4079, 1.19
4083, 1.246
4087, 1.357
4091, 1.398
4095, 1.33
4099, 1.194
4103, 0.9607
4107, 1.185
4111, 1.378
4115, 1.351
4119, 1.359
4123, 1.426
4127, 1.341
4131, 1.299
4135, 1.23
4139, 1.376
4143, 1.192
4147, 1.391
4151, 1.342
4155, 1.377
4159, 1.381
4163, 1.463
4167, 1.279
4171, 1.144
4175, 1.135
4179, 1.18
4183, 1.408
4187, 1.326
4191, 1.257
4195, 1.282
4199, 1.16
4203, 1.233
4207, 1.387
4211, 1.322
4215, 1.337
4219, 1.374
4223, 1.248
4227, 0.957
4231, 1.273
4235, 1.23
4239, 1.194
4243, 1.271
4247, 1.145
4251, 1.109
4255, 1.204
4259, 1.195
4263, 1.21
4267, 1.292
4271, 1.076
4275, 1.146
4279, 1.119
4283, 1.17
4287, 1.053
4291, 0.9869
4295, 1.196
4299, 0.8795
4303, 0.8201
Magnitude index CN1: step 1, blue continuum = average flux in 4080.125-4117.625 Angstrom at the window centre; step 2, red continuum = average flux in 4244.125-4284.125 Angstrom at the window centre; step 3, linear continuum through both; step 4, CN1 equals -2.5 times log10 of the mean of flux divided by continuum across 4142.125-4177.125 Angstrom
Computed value -0.06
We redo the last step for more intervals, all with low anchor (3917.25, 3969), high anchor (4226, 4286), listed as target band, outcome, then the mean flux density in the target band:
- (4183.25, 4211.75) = -0.193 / 1.29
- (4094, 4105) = -0.247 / 1.15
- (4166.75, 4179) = -0.134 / 1.17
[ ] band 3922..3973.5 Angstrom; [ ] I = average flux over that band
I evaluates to 0.617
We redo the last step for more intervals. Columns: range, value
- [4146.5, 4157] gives 1.37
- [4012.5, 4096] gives 1.24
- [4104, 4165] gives 1.33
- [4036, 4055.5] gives 1.22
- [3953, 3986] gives 0.789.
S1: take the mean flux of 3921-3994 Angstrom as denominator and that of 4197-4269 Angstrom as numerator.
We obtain 1.6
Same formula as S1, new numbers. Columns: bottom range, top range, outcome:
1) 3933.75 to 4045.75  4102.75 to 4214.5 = 1.29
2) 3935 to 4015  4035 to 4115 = 1.34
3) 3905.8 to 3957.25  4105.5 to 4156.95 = 1.77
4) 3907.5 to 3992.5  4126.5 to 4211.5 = 1.65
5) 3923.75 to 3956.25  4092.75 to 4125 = 2.02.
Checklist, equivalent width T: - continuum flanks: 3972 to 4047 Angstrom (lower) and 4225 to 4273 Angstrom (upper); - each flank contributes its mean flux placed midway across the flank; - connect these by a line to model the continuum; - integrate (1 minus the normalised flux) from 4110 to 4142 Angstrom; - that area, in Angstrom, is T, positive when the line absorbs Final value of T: -4.1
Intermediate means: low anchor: 1.19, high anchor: 1.18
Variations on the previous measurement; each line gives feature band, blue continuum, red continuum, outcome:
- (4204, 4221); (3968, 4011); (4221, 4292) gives -3.01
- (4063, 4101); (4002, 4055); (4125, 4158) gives 1.17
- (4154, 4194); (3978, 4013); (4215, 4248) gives -2.62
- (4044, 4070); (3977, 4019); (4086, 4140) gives 1.71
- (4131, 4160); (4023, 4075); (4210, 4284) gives -2.92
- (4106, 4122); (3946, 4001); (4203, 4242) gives -3.37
